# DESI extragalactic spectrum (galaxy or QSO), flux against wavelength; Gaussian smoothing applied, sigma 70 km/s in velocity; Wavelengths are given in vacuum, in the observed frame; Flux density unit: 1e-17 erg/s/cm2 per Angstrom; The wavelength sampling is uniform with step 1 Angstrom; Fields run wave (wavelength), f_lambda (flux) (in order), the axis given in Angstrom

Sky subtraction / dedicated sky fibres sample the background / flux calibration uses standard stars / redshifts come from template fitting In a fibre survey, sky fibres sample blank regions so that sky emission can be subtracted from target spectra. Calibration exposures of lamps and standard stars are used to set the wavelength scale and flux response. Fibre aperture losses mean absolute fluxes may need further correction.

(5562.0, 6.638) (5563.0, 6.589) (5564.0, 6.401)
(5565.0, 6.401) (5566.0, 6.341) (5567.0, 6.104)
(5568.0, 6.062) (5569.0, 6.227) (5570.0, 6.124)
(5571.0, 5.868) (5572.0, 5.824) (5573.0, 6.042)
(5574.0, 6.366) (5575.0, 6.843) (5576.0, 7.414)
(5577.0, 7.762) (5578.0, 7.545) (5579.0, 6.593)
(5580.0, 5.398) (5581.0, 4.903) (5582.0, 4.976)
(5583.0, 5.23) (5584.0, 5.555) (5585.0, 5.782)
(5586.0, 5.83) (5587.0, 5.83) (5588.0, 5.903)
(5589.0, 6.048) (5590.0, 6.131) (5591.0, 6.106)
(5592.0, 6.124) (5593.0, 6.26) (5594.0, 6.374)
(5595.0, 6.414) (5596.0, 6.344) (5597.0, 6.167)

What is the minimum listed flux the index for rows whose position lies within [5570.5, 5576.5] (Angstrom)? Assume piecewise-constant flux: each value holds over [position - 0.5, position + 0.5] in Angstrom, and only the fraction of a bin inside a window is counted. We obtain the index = 5.824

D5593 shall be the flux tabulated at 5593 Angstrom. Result 6.26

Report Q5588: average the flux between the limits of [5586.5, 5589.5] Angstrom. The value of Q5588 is 5.93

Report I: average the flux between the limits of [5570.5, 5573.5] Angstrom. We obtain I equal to 5.91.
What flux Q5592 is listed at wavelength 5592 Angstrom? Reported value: 6.124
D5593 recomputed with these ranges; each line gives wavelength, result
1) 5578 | 7.545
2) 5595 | 6.414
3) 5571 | 5.868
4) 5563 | 6.589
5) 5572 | 5.824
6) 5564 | 6.401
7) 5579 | 6.593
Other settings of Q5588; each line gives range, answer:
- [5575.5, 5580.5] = 6.94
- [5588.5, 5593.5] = 6.13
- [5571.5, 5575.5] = 6.27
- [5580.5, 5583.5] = 5.04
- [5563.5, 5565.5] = 6.4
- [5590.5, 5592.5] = 6.12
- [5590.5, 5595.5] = 6.26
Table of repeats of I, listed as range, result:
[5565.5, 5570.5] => 6.17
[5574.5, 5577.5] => 7.34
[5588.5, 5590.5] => 6.09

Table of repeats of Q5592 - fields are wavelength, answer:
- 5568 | 6.062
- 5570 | 6.124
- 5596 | 6.344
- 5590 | 6.131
